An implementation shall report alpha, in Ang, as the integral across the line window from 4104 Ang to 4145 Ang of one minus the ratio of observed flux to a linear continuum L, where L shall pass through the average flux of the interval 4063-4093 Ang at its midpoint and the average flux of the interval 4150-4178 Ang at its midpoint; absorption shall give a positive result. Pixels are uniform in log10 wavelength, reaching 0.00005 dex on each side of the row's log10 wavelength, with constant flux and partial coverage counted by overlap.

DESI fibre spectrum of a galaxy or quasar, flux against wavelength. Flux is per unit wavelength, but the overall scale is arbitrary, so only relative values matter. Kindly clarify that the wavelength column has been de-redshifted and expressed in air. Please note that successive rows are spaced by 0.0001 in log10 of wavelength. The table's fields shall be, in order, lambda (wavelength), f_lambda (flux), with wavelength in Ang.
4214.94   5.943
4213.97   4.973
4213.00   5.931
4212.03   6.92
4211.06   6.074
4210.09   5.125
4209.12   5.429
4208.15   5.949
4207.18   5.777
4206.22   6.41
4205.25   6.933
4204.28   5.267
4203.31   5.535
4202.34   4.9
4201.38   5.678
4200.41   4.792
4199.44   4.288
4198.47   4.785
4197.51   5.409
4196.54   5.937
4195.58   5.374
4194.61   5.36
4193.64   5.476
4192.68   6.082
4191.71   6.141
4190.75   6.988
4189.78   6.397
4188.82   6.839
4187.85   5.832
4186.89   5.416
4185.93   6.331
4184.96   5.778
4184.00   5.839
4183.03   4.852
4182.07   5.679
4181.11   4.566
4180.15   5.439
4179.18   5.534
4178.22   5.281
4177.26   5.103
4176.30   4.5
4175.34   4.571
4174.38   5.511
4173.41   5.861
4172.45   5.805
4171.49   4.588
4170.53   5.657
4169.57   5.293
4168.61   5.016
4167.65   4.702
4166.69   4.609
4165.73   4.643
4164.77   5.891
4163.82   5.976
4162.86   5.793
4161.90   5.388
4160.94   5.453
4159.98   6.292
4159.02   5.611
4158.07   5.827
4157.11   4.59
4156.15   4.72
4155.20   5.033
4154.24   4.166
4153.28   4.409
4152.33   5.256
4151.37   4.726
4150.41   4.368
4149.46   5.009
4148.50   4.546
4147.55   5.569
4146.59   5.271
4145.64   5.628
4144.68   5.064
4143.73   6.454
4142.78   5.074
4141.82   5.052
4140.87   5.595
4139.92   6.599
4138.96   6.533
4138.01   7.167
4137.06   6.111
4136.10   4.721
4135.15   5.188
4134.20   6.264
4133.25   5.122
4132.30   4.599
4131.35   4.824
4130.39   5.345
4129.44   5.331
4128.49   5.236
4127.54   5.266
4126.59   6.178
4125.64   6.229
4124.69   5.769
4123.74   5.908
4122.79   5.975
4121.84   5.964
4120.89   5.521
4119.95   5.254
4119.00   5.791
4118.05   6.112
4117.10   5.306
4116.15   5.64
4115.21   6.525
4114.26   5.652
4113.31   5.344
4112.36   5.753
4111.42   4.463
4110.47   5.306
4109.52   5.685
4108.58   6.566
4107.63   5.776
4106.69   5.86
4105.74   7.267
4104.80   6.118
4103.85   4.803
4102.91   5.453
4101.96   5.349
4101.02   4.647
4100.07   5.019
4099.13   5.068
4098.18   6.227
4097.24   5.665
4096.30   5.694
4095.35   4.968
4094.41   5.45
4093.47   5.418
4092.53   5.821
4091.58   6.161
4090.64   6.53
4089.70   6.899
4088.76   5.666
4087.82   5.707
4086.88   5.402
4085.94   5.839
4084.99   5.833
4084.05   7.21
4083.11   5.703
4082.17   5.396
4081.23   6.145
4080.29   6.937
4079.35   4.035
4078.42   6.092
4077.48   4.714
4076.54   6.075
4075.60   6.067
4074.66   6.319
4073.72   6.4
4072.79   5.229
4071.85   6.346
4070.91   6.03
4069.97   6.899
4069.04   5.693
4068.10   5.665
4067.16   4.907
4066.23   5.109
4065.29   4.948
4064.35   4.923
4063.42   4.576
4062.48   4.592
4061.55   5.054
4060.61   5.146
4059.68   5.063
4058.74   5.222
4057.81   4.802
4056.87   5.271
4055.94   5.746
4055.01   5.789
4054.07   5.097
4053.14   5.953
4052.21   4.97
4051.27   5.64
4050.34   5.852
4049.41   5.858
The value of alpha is -1.9 Ang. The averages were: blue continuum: 5.79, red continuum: 5.15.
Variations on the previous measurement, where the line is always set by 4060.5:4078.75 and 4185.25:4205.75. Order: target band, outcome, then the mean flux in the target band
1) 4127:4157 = 1.8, 5.29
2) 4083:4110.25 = -1.0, 5.78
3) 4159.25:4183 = 1.6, 5.29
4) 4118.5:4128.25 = -0.3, 5.78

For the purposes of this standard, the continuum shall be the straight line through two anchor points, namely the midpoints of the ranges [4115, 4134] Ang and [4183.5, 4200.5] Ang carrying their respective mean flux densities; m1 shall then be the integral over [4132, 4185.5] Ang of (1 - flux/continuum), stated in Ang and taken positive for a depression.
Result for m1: 3.3 Ang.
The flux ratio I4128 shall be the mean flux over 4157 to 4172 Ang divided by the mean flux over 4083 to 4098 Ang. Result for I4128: 0.91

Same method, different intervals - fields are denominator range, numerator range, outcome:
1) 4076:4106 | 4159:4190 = 0.95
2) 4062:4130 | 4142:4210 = 0.95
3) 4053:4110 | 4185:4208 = 1.02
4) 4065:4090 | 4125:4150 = 0.95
